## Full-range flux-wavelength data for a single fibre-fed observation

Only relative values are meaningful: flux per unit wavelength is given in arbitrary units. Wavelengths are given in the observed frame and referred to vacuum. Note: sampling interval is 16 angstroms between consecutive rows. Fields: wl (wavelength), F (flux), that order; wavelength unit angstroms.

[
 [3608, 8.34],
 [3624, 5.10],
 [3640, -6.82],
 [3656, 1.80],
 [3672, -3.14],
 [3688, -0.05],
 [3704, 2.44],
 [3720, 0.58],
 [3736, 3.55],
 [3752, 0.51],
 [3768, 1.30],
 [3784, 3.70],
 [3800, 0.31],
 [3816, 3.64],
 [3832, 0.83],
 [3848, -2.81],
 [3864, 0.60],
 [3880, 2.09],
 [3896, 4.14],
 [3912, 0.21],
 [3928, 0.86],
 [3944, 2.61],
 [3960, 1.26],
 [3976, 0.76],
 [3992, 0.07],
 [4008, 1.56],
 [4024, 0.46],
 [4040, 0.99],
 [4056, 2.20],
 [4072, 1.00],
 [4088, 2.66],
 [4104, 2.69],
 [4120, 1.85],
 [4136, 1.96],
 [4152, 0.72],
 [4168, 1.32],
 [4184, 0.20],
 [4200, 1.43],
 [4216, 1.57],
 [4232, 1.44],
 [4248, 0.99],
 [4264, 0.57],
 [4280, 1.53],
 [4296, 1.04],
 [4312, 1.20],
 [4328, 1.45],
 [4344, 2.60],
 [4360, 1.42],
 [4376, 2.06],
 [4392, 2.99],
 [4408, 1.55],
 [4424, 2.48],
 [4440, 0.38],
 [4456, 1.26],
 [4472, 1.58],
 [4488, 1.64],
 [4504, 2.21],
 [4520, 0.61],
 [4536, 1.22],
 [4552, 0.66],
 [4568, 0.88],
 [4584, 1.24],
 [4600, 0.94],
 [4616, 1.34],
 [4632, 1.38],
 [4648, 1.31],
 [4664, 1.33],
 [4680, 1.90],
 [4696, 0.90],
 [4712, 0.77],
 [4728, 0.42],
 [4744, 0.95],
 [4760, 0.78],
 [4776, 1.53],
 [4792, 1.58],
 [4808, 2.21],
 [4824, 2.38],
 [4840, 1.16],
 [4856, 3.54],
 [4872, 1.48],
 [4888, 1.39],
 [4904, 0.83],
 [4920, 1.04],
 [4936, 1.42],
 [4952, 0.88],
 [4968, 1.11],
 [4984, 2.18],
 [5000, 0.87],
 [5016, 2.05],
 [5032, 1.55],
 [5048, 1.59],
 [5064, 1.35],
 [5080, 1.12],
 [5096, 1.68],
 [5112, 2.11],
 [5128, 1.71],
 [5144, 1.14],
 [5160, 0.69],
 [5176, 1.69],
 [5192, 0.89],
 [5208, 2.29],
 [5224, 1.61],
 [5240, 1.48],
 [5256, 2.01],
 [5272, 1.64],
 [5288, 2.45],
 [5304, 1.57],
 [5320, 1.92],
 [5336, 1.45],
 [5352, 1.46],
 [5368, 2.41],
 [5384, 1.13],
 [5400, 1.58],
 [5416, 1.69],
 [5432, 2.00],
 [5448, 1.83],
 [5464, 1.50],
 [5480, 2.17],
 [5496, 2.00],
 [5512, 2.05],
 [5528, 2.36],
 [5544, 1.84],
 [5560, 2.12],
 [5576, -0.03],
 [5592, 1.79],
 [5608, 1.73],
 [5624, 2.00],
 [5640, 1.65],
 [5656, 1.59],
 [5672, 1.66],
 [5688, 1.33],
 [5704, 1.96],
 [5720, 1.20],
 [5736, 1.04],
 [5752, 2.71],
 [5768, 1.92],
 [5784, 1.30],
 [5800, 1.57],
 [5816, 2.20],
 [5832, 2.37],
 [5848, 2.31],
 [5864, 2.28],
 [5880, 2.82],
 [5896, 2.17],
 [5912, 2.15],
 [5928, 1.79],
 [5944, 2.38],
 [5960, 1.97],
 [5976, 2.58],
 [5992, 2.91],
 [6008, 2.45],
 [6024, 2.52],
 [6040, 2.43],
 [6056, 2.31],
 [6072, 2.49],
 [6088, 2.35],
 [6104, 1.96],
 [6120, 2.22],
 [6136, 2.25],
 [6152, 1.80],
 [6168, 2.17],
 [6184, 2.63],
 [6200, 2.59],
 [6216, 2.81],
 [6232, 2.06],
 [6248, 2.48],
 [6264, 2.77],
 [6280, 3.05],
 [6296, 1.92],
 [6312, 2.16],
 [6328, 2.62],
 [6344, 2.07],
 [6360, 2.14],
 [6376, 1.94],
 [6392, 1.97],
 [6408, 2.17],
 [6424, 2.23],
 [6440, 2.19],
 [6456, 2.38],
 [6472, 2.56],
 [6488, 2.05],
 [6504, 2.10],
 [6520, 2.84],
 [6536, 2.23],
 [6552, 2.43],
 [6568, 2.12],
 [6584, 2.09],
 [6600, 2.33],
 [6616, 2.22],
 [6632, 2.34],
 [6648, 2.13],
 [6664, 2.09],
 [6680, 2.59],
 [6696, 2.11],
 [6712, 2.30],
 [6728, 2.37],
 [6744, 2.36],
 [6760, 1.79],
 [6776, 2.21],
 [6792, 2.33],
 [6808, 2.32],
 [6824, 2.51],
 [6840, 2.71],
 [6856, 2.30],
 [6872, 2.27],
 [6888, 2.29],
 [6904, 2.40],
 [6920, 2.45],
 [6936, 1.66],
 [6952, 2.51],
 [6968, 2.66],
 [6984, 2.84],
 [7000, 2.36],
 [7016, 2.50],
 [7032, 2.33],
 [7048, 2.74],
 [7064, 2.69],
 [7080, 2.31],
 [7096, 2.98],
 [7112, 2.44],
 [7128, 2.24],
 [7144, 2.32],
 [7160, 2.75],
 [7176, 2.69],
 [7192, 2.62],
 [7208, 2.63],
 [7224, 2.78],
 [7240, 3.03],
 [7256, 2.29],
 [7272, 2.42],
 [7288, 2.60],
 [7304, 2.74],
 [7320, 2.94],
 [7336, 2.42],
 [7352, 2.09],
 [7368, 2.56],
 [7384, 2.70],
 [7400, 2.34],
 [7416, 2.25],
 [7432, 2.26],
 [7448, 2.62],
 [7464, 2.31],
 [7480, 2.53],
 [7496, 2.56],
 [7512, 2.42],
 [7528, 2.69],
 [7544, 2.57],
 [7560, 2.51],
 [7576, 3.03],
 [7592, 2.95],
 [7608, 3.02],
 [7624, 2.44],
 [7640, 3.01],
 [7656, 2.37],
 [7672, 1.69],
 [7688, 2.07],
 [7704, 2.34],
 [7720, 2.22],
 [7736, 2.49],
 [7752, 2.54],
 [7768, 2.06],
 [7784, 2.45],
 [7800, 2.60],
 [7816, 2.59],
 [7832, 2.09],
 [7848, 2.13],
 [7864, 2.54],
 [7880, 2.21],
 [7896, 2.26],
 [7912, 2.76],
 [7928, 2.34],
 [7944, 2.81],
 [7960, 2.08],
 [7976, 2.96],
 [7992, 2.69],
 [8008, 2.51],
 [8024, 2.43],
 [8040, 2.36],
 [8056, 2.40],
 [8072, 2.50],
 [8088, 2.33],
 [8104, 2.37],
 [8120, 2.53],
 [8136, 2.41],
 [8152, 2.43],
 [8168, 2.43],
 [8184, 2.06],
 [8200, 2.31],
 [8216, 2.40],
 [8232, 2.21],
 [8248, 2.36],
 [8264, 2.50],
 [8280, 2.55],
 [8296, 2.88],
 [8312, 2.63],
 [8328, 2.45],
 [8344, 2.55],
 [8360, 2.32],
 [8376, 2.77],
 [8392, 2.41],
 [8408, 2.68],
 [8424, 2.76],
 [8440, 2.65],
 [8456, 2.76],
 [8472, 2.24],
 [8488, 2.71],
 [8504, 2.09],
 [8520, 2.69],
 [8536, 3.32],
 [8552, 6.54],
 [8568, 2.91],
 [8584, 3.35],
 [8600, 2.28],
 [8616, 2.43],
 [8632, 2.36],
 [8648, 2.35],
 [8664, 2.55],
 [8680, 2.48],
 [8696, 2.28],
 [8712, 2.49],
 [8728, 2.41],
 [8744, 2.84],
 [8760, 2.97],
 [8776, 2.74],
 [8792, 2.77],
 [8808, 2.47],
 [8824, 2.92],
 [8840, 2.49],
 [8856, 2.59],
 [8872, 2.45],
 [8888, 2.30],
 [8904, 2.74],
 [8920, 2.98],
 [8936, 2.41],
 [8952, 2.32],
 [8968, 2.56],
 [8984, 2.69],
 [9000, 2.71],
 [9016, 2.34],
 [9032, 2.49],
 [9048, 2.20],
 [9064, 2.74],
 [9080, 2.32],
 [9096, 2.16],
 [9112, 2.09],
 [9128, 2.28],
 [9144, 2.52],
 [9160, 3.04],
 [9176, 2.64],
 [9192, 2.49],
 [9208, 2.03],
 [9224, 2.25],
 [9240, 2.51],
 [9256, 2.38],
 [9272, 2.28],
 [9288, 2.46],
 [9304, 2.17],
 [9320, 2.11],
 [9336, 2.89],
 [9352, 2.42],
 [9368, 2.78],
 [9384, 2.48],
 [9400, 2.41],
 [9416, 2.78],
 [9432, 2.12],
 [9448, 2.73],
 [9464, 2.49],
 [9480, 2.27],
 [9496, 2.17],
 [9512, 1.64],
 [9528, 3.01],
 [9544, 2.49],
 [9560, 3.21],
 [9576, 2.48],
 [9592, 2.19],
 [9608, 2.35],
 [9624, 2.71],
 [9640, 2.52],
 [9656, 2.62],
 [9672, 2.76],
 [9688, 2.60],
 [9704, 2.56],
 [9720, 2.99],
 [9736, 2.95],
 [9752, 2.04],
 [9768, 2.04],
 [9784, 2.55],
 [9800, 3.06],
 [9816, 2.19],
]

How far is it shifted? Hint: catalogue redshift 0.30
